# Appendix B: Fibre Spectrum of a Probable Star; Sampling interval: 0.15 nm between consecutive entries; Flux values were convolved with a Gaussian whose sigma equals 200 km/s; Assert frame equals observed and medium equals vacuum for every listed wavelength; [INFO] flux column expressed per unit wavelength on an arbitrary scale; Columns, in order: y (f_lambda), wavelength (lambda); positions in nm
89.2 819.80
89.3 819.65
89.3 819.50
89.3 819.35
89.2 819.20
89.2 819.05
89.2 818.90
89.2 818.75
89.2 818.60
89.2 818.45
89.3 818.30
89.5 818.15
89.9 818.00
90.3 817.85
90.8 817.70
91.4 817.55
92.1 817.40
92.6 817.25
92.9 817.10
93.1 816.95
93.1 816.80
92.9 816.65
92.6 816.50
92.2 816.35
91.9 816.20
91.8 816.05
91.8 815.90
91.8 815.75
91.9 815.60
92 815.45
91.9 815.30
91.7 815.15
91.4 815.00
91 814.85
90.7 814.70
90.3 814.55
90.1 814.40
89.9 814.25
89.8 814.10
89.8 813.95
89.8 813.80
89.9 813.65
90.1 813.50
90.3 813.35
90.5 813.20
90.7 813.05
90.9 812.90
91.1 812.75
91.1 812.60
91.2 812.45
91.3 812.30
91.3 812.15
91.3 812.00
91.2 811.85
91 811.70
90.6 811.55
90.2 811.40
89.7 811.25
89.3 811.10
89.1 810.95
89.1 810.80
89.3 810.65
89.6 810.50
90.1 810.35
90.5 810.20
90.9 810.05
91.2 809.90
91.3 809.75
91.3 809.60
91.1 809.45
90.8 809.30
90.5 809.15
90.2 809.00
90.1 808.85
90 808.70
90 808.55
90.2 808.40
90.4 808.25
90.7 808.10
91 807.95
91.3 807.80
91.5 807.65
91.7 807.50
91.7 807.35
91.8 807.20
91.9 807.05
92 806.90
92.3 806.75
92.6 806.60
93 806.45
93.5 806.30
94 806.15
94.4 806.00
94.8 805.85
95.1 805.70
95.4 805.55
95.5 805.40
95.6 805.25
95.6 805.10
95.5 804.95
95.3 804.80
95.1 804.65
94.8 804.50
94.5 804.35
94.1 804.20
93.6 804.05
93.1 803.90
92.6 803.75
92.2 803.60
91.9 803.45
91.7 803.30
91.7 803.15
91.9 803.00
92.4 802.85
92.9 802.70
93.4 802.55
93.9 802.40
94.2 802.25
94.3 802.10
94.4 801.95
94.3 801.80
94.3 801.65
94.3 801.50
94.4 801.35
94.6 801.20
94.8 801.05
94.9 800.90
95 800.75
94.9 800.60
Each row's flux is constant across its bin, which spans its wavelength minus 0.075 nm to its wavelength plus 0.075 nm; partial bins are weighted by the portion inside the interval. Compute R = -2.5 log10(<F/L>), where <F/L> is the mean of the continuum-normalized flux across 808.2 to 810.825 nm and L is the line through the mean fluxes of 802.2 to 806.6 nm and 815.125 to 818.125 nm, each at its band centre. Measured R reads 0.03 mag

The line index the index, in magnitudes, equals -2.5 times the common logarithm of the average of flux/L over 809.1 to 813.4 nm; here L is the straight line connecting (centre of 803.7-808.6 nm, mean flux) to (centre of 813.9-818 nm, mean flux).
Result 0.02 mag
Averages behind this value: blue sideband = 93.2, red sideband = 91.5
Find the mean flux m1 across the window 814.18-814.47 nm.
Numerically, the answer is 90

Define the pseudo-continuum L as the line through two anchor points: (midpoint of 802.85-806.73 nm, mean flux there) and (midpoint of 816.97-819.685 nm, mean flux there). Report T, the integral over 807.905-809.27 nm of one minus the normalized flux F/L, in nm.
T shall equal 0.04 nm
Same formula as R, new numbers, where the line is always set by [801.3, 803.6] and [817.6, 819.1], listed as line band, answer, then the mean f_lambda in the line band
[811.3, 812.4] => 0.00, 91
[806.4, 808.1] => 0.00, 91.8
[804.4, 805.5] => -0.03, 95.3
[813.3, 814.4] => 0.01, 89.9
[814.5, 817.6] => -0.02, 92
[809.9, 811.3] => 0.02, 89.8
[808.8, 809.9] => 0.01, 90.8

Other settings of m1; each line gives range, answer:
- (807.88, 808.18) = 90.8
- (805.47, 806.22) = 94.7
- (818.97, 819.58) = 89.2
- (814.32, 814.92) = 90.5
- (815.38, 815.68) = 91.9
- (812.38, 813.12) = 91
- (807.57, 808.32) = 91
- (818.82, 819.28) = 89.2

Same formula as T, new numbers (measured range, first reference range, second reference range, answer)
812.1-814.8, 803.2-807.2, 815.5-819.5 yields 0.04 nm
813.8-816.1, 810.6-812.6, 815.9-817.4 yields 0.02 nm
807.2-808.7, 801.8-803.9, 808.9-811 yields 0.00 nm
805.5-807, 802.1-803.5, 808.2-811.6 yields -0.03 nm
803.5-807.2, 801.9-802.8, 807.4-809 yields -0.07 nm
